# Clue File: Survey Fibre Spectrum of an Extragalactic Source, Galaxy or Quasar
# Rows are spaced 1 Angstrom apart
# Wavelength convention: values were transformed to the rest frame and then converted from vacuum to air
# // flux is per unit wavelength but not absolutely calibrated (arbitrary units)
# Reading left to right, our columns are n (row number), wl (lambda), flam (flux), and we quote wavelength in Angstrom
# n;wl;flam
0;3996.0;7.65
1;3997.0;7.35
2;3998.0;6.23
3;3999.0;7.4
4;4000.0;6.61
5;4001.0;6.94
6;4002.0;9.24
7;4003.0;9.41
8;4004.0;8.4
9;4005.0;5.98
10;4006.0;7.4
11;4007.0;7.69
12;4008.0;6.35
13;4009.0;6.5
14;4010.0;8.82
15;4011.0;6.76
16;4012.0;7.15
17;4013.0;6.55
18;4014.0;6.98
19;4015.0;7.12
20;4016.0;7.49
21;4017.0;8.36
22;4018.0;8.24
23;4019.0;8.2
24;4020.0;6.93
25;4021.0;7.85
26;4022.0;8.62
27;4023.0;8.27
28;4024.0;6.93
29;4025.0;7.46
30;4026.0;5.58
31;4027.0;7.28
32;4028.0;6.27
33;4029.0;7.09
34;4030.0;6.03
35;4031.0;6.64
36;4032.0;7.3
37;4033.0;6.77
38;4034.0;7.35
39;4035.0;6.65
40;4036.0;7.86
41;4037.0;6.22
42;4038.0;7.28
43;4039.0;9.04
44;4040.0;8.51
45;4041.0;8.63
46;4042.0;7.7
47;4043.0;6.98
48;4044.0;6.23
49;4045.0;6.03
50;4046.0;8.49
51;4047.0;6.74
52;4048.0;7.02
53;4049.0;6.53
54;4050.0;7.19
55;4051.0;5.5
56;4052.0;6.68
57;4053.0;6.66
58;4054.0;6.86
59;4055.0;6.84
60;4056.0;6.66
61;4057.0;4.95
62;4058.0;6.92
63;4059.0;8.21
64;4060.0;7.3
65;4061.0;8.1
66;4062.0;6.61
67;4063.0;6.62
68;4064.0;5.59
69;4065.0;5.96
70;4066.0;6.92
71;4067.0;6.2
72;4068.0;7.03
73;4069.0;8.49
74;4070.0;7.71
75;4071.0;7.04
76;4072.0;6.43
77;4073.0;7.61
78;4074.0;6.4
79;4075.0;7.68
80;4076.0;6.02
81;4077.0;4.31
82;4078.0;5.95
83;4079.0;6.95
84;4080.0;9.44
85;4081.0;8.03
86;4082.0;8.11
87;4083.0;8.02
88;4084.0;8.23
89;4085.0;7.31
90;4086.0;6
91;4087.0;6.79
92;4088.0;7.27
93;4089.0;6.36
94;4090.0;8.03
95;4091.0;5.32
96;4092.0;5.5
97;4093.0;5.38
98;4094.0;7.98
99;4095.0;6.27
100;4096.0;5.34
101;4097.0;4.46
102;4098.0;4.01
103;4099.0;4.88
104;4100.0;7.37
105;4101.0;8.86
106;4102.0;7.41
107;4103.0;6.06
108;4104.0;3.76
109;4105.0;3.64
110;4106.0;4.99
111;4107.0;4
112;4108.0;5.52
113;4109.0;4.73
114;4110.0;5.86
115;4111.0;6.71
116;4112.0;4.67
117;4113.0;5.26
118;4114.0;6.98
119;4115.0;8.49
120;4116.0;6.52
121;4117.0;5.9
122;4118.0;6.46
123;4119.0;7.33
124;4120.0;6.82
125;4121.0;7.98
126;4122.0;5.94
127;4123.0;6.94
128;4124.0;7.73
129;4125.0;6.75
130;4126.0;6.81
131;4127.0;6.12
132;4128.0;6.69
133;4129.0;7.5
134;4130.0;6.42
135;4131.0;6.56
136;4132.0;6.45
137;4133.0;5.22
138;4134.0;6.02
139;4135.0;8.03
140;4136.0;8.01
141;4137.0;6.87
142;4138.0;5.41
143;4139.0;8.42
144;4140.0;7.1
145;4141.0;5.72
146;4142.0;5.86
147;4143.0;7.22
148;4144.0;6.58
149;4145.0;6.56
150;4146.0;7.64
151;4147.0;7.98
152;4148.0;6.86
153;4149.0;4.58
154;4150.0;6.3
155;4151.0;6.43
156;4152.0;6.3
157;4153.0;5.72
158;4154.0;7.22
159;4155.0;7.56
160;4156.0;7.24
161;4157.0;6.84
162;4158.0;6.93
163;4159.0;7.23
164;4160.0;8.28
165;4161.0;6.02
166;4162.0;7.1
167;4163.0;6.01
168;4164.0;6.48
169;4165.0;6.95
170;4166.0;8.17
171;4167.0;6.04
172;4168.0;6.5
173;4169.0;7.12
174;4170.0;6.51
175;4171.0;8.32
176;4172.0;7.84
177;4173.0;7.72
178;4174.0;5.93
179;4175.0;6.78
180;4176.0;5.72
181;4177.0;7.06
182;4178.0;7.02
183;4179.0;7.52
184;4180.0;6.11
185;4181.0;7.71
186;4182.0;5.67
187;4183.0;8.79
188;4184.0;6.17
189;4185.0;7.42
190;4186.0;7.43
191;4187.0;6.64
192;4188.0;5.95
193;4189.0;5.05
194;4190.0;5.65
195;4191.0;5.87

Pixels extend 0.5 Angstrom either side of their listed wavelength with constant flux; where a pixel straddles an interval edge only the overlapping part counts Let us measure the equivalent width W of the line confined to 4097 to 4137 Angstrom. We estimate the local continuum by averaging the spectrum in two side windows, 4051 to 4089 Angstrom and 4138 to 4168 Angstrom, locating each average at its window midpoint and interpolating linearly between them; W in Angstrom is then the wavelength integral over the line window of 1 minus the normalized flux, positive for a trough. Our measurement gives 3.3 Angstrom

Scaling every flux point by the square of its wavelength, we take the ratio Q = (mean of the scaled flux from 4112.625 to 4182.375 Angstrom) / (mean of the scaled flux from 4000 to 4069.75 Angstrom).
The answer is 1.0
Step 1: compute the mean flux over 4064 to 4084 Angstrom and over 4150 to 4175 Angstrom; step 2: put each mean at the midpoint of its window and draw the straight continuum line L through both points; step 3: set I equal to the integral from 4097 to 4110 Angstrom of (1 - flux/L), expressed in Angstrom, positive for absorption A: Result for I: 2.96 Angstrom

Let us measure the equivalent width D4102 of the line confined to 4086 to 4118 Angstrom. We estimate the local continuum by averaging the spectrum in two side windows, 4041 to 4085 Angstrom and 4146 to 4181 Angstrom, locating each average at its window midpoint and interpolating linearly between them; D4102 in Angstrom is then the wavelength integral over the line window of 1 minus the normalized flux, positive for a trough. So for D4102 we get 4.51 Angstrom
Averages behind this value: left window 6.98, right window 6.86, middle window 5.95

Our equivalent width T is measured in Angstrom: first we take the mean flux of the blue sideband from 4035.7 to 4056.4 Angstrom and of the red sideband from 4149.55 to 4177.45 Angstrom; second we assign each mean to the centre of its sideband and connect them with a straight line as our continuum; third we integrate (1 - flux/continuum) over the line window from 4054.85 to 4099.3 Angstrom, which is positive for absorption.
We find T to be 2.2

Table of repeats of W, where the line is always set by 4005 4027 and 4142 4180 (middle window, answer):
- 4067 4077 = 0.3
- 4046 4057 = 0.9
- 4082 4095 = 0.4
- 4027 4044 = 0.1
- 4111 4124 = 0.6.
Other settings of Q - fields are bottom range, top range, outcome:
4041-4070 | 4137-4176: 1.04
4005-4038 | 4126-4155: 0.98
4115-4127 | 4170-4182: 1.04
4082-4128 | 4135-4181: 1.12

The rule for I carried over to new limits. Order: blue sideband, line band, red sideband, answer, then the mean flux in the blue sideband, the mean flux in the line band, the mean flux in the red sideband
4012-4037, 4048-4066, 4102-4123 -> 0.2 Angstrom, 7.22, 6.68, 5.94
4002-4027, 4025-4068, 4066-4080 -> 1.4 Angstrom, 7.49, 6.91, 6.86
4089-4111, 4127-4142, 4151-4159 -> -0.6 Angstrom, 5.72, 6.69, 6.83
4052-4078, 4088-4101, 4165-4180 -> 1.4 Angstrom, 6.75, 6.07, 6.99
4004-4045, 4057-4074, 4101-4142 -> -0.2 Angstrom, 7.27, 6.97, 6.37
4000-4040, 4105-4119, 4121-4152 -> 2.1 Angstrom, 7.36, 5.83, 6.71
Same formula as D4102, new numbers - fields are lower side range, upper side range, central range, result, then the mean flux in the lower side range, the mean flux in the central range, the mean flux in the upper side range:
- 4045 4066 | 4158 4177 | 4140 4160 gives 0.53 Angstrom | 6.76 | 6.72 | 6.93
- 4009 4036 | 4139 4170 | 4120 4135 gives 0.37 Angstrom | 7.25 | 6.7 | 6.77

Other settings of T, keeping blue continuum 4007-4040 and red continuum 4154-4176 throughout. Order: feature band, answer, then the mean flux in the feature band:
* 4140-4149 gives 0.4 Angstrom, 6.7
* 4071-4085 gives 0.0 Angstrom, 7.17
